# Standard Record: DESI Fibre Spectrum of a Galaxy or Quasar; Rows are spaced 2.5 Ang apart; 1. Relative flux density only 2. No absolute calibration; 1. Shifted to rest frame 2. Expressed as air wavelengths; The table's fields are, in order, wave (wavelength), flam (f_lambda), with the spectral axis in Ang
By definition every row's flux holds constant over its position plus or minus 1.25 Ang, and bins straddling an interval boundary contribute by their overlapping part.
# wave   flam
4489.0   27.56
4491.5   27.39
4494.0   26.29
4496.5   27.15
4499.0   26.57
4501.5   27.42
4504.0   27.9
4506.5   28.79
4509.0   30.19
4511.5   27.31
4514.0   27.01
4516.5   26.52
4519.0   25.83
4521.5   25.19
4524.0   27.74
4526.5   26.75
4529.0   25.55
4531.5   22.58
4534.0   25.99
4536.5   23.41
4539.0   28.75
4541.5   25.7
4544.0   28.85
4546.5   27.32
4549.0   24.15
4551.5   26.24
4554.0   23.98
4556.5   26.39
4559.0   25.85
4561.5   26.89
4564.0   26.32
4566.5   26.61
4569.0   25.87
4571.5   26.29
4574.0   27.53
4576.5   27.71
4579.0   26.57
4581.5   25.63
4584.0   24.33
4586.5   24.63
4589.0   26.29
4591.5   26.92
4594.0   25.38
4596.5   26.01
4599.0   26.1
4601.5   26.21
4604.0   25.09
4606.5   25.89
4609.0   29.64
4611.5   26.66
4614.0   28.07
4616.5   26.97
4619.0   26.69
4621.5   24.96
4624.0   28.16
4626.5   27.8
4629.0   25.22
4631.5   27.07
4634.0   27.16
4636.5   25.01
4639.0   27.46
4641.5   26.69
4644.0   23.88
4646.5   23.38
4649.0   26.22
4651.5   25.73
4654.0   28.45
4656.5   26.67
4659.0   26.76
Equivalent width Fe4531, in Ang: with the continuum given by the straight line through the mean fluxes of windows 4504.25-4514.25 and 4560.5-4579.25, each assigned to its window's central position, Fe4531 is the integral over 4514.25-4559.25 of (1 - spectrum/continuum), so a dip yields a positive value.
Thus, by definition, 2.7 Ang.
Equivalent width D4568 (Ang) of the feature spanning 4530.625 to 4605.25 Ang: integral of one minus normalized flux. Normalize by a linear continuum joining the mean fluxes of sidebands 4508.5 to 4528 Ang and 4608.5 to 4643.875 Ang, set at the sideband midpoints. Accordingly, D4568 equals 2.4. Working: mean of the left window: 26.9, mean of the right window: 26.8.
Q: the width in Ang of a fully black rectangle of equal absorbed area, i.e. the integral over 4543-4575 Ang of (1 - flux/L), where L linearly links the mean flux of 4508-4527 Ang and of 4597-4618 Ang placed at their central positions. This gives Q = 0.7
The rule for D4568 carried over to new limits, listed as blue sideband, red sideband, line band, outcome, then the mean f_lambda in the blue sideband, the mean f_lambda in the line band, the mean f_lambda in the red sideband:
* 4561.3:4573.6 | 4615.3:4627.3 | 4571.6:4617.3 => 0.42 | 26.4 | 26.4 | 26.9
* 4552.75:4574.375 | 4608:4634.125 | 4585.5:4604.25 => 0.55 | 26.1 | 25.9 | 27.1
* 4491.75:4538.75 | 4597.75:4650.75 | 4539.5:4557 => 0.24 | 26.6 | 26.2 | 26.4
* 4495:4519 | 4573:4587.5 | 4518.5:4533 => 0.84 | 27.5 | 25.6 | 26.1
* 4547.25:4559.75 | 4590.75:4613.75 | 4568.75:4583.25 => -0.38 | 25.4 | 26.6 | 26.5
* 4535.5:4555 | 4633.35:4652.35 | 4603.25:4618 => -0.75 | 26.1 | 27.1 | 25.6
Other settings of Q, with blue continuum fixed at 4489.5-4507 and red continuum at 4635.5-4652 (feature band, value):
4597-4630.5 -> -1.12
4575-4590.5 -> 0.20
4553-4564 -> 0.28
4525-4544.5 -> 0.72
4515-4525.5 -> 0.27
